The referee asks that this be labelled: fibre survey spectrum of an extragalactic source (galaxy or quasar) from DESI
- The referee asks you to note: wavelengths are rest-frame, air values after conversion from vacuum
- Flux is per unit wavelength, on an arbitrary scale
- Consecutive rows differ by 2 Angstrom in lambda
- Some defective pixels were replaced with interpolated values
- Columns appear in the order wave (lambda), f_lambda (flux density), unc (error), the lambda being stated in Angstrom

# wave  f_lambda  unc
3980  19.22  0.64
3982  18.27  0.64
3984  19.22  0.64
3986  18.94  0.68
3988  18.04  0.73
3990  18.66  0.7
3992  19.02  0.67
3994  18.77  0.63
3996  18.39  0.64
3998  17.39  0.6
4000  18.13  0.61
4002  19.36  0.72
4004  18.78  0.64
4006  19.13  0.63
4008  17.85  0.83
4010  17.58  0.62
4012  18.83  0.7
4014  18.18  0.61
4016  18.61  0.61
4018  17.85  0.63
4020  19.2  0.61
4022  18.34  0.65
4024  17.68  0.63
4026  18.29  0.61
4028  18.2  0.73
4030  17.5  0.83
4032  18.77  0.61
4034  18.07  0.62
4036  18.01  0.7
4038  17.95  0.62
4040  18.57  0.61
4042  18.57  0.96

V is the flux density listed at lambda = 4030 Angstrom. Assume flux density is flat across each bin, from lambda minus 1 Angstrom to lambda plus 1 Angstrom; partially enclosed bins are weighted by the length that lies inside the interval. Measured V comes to 17.5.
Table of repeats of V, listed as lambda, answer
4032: 18.77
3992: 19.02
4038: 17.95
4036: 18.01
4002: 19.36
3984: 19.22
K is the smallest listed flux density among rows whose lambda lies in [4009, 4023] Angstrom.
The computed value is 17.58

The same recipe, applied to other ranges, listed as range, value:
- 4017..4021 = 17.85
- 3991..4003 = 17.39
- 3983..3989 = 18.04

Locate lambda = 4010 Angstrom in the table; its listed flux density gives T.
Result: 17.58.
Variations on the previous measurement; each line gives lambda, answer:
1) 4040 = 18.57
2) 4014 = 18.18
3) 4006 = 19.13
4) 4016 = 18.61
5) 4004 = 18.78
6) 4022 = 18.34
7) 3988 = 18.04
